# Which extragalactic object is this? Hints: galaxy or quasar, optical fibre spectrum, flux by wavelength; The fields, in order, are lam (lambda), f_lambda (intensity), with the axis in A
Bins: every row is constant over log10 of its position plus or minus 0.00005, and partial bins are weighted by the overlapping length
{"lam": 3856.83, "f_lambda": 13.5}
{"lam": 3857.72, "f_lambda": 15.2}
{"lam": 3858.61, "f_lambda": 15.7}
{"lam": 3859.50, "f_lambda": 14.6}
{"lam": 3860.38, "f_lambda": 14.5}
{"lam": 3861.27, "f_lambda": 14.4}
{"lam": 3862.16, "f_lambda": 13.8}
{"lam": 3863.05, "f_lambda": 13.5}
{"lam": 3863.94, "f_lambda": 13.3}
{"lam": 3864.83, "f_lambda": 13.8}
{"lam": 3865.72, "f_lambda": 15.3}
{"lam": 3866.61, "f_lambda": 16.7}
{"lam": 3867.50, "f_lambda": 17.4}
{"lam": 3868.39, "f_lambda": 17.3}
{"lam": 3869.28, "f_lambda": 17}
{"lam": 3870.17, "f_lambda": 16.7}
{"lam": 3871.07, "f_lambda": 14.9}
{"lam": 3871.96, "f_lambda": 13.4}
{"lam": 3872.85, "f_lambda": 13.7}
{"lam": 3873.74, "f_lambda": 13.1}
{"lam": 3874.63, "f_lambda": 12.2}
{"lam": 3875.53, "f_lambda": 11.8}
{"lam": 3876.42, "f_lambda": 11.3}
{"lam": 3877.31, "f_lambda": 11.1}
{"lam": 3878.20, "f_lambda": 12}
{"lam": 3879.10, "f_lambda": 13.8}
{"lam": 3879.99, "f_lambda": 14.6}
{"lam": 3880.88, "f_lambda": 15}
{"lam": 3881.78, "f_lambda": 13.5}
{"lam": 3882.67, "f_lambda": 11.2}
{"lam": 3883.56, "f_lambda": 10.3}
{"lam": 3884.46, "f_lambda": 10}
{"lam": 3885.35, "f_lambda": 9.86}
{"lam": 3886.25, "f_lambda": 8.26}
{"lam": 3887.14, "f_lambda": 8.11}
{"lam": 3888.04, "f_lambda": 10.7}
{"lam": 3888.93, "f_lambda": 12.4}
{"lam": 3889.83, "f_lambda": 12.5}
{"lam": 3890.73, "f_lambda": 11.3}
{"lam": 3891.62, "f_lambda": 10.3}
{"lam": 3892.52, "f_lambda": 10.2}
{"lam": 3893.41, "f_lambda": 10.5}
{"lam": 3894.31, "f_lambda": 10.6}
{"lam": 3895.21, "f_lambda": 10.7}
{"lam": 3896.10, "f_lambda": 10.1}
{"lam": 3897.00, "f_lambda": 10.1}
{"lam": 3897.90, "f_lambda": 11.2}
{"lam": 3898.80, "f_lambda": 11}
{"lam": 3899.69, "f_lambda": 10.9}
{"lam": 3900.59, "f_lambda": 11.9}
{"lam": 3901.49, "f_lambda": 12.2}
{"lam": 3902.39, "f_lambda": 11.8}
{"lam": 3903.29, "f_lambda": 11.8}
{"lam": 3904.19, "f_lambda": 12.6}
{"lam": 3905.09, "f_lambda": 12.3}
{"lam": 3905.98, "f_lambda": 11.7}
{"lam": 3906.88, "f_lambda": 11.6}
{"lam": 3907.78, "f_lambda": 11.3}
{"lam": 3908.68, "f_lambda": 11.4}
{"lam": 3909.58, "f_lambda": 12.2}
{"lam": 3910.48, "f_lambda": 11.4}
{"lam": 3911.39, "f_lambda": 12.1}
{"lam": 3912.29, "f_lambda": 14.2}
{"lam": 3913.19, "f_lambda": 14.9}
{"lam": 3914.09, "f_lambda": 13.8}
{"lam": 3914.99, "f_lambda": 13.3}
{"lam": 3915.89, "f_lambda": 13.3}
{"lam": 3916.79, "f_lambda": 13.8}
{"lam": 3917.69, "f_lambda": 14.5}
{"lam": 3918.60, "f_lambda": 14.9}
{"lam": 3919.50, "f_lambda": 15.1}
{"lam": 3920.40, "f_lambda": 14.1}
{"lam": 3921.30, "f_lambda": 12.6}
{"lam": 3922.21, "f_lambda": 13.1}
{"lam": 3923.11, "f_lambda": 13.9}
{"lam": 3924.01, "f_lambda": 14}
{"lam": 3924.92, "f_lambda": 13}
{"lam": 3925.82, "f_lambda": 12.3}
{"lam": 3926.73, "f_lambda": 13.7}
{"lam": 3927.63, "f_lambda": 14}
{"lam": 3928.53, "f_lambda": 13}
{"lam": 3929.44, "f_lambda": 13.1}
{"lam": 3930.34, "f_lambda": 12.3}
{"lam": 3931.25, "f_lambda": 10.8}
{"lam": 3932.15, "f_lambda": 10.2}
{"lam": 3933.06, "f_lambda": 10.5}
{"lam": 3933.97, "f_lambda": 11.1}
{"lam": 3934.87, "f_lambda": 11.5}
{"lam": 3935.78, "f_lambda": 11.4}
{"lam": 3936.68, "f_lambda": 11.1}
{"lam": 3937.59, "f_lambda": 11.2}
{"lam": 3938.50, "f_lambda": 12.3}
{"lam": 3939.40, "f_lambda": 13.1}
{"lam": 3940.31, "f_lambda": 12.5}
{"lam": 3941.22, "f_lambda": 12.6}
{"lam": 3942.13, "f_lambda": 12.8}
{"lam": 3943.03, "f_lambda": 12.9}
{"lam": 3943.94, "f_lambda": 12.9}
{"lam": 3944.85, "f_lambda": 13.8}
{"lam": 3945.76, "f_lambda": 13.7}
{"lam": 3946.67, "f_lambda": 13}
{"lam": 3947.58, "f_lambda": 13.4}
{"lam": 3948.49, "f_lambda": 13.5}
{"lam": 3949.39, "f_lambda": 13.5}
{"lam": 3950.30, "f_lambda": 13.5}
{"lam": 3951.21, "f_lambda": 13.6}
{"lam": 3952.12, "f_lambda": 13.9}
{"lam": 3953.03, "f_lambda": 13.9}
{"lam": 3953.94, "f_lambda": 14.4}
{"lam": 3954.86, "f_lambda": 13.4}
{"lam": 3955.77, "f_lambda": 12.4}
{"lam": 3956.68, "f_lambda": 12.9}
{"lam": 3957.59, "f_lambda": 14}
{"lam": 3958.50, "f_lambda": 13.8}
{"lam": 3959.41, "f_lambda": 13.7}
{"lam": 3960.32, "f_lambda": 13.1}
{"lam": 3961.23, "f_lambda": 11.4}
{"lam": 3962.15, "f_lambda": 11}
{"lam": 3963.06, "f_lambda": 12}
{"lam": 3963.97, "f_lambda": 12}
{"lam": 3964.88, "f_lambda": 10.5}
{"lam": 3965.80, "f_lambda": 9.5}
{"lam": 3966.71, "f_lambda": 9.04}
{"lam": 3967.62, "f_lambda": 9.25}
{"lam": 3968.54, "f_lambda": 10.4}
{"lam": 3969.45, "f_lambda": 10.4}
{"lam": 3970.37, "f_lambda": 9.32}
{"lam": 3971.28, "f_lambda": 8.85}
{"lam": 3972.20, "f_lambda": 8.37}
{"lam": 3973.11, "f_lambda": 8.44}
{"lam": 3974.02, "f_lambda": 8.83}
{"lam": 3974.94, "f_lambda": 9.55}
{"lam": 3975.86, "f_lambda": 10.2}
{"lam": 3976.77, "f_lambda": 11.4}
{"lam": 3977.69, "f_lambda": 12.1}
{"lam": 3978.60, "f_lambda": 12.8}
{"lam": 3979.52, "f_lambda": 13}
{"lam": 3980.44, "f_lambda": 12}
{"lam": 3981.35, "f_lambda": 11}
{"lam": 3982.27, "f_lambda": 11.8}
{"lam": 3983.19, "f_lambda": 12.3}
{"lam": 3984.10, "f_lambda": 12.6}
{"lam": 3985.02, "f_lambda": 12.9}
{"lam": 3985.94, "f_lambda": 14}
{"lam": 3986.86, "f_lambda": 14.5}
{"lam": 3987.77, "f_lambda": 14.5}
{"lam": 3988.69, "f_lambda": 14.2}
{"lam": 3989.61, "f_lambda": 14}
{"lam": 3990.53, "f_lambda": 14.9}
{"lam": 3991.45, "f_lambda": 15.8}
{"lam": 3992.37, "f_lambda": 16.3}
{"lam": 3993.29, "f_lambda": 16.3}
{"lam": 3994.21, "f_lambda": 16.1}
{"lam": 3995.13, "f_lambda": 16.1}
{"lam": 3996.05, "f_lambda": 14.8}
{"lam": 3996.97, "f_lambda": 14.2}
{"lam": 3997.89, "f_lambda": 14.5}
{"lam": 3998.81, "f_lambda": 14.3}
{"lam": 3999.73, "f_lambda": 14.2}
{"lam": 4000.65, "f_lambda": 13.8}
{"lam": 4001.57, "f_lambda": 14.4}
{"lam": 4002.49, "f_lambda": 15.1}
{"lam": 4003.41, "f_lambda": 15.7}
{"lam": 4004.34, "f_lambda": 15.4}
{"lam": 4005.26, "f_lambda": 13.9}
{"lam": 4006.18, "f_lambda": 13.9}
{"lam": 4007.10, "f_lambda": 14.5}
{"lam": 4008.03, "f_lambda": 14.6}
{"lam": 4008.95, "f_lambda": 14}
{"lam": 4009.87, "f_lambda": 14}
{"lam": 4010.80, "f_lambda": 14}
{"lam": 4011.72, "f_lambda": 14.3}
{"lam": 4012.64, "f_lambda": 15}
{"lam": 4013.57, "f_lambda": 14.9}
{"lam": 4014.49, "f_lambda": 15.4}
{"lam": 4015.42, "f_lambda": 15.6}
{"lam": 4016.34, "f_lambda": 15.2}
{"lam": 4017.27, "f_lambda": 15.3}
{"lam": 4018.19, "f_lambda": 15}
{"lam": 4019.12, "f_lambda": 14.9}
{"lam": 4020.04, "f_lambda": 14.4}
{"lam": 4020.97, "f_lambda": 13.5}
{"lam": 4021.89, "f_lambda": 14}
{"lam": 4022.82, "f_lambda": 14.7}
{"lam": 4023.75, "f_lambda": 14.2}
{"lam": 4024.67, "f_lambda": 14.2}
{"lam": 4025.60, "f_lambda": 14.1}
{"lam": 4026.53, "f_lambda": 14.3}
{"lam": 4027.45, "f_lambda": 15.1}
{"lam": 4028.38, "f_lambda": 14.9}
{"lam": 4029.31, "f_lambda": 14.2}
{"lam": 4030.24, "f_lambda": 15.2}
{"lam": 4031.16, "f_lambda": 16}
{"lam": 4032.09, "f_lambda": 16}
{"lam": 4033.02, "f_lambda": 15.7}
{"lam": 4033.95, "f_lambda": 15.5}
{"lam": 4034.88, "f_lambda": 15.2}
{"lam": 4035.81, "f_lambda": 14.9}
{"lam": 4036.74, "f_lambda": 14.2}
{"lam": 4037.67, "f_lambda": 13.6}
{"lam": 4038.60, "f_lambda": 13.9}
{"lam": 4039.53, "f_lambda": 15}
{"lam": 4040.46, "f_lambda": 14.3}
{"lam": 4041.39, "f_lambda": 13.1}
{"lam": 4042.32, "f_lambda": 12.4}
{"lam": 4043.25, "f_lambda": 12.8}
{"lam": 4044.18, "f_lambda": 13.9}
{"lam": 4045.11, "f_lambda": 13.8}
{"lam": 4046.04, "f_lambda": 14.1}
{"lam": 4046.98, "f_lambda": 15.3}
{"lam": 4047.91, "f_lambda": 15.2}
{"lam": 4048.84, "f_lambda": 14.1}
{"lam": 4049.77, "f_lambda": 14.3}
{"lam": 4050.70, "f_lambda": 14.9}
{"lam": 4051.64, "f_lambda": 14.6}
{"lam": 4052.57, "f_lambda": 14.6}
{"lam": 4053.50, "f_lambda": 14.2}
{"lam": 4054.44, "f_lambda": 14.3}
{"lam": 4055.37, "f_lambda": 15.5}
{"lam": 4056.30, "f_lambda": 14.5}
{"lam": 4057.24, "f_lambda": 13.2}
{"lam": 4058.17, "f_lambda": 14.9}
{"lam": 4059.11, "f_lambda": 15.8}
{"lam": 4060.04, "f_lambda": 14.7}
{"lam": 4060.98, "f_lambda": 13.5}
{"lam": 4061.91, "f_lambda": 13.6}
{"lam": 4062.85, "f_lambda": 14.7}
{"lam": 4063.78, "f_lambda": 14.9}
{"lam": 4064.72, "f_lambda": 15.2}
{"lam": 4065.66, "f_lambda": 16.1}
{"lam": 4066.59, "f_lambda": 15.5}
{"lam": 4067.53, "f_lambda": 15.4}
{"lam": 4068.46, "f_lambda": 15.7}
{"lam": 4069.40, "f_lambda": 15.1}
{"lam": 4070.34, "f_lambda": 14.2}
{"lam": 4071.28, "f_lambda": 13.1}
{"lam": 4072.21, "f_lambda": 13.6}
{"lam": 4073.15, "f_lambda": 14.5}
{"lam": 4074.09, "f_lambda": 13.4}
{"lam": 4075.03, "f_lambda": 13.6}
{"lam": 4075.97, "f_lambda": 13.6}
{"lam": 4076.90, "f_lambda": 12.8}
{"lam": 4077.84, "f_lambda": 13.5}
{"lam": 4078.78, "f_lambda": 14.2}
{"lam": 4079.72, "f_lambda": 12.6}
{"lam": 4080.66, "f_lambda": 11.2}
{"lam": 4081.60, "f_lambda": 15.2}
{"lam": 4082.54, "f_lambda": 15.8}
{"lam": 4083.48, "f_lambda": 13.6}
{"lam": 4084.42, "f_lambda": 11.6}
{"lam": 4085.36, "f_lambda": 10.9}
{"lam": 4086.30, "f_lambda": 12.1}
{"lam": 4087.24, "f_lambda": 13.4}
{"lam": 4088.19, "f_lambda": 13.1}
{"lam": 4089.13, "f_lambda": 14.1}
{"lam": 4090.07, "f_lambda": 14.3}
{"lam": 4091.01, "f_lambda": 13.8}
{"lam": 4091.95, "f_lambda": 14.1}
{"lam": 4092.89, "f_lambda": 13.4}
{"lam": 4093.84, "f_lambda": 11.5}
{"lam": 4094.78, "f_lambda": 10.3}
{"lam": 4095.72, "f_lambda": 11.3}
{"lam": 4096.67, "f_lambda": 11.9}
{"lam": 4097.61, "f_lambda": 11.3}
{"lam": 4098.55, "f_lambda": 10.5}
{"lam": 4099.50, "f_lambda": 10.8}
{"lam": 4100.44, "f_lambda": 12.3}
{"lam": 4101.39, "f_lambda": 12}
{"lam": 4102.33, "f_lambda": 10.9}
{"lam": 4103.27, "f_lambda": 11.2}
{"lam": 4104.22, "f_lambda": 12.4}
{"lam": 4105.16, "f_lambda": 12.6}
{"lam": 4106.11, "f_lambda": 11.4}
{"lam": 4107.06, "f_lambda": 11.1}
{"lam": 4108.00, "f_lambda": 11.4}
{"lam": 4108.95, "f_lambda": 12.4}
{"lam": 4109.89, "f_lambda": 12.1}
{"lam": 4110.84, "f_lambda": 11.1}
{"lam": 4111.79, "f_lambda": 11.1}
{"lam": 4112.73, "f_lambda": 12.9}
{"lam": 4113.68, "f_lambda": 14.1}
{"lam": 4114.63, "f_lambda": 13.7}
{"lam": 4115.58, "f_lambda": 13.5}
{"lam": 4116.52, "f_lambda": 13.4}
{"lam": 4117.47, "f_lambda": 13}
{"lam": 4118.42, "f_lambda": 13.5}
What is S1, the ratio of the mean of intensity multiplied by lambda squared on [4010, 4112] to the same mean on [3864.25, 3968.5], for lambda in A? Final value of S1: 1.2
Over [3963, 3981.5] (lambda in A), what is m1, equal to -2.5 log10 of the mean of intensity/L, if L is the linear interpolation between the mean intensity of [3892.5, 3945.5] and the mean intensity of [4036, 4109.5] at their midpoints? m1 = 0.22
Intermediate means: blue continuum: 12.3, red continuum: 13.5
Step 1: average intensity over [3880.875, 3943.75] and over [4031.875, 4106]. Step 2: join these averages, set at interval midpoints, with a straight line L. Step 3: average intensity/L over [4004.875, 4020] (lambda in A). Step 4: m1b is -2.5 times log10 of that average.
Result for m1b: -0.12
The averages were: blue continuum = 12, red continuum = 13.7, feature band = 14.7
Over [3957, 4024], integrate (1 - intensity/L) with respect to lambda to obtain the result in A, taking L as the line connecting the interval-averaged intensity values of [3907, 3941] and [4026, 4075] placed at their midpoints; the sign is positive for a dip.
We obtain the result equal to 2.4 A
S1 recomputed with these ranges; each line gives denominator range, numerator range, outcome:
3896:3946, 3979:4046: 1.21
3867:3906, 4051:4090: 1.27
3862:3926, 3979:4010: 1.18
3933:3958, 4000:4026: 1.17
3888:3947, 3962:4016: 1.10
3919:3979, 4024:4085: 1.25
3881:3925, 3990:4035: 1.31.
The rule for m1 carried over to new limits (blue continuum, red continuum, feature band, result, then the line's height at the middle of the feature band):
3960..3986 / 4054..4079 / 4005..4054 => -0.12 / 13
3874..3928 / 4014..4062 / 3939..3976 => 0.10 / 13.1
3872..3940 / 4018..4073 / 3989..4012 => -0.08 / 13.8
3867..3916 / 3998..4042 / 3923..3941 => 0.07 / 13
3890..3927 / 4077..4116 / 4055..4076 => -0.17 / 12.4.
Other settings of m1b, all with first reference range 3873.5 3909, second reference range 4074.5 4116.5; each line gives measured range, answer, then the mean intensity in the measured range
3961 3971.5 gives 0.15 mag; 10.3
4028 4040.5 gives -0.22 mag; 14.9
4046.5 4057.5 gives -0.19 mag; 14.6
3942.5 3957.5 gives -0.15 mag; 13.4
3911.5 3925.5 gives -0.20 mag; 13.8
